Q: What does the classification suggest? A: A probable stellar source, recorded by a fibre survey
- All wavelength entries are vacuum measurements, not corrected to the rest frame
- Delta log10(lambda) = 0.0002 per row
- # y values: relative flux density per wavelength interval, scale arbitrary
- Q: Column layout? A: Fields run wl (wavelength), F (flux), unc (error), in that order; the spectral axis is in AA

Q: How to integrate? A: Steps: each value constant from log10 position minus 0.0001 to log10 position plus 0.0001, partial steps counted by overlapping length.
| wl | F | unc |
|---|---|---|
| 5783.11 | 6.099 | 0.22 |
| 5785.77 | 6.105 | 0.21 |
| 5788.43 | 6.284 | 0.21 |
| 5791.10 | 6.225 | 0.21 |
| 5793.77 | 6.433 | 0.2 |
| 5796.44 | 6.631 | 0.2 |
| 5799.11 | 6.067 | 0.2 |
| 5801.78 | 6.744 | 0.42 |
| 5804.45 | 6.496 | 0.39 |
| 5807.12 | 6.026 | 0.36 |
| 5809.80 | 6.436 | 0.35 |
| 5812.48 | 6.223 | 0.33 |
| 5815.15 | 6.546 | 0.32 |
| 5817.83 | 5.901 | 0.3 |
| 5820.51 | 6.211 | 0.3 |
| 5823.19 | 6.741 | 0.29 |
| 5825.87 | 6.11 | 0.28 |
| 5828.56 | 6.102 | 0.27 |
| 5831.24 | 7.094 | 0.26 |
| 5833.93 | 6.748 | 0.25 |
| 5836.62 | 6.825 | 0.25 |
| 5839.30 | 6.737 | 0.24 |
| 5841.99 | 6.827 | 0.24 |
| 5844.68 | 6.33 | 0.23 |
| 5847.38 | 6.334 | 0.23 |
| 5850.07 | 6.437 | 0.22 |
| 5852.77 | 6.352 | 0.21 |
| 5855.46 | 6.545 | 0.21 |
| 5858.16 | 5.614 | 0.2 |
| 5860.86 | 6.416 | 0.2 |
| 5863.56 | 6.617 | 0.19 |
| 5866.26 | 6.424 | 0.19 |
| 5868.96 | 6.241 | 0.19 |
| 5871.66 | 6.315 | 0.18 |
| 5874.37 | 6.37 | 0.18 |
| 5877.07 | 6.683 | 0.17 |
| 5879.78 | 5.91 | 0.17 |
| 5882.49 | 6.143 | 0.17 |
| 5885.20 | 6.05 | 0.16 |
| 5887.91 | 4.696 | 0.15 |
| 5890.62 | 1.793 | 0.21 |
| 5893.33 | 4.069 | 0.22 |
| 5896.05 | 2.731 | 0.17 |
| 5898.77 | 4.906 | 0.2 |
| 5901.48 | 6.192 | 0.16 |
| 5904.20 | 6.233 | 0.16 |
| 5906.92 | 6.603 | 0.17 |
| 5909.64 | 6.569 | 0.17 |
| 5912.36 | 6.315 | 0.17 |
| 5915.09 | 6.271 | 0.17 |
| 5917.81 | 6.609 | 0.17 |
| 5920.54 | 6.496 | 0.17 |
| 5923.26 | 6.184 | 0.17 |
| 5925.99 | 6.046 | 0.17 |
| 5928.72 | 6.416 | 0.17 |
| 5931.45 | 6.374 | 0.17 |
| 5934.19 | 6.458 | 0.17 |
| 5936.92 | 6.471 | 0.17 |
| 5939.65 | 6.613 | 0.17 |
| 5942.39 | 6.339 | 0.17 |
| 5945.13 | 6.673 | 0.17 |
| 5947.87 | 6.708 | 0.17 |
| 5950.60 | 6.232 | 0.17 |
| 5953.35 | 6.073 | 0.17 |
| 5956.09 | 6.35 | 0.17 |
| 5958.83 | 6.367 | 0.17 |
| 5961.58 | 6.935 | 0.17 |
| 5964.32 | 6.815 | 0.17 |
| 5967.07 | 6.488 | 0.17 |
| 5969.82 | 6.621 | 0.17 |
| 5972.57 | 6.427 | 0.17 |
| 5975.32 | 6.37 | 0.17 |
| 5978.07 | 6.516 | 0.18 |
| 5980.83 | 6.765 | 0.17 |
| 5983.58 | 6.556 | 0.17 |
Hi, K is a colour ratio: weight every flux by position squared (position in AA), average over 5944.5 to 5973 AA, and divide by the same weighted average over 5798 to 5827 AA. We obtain 1.08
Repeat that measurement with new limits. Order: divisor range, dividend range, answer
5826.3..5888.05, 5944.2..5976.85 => 1.06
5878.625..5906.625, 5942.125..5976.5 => 1.35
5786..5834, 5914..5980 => 1.06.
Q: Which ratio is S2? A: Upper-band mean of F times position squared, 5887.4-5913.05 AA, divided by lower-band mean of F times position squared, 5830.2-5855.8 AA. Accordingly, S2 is 0.77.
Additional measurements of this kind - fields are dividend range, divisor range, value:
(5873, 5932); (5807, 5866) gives 0.91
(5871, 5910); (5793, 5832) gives 0.87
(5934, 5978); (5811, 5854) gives 1.05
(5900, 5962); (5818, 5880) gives 1.02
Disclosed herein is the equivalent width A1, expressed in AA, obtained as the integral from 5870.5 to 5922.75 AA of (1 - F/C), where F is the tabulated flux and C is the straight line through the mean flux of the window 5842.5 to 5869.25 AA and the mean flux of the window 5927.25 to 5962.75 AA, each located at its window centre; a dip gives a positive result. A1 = 6.2 AA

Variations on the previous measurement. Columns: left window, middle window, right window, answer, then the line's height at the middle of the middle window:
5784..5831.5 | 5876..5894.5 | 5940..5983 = 4.0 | 6.43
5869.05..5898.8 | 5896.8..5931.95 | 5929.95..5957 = -2.4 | 5.79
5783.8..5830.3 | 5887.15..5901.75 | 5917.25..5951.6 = 5.7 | 6.39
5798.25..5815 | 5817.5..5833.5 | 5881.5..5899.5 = -1.4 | 5.89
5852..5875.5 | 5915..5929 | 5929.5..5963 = 0.2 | 6.42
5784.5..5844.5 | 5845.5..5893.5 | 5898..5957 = 3.8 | 6.39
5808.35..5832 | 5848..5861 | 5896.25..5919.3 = -0.1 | 6.23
